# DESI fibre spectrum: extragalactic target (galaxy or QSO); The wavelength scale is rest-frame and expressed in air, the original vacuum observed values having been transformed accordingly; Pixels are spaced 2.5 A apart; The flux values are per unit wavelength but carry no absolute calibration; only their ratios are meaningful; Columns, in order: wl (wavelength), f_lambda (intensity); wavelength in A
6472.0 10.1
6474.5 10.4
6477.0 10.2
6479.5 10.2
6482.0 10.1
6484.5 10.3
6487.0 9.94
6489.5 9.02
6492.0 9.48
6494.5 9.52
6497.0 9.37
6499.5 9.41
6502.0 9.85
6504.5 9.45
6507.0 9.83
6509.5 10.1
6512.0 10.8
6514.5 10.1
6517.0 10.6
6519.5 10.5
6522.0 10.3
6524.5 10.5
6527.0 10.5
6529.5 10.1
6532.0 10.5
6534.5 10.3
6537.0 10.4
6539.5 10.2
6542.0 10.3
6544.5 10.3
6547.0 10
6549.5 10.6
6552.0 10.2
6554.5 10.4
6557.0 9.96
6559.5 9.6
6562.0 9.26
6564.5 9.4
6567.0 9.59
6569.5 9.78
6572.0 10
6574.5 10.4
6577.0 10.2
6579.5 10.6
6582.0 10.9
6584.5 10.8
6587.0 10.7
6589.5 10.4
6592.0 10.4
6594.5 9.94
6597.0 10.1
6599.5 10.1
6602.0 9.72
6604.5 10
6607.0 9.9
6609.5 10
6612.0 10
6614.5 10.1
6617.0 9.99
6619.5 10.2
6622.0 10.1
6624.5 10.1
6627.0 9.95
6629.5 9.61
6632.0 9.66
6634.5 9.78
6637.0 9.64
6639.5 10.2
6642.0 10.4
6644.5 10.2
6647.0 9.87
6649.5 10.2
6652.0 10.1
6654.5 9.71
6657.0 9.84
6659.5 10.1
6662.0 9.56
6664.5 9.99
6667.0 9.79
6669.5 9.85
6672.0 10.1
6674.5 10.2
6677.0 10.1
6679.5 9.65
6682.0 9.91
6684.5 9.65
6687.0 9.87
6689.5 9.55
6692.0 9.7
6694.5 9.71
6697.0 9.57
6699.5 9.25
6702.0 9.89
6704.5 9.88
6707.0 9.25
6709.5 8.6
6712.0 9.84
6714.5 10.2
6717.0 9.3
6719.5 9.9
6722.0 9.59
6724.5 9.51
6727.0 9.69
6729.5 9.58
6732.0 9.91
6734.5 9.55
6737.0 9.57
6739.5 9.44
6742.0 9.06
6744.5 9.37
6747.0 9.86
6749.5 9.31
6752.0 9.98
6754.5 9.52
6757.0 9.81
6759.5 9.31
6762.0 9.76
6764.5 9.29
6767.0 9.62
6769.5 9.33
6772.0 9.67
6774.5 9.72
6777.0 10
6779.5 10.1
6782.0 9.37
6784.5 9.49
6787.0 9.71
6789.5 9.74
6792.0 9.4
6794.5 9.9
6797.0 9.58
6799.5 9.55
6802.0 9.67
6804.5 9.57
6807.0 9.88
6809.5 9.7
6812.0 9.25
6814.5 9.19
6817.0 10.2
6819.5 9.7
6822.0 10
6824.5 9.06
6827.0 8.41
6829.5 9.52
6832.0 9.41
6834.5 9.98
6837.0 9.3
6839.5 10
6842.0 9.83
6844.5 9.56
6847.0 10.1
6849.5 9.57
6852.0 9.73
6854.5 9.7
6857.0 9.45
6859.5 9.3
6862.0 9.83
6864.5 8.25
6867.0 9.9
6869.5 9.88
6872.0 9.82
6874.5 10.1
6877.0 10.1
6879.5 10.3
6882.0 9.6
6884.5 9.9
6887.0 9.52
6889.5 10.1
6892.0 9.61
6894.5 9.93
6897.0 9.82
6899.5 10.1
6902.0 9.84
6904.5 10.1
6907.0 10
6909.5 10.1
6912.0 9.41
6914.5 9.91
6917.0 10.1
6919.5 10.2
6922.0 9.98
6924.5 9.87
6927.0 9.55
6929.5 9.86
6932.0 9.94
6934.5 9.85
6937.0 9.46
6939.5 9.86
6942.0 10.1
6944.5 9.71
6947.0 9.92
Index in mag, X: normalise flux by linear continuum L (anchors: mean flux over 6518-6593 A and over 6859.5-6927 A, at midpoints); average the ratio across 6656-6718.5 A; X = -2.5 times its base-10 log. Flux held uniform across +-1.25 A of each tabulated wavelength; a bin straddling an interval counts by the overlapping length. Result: 0.04 mag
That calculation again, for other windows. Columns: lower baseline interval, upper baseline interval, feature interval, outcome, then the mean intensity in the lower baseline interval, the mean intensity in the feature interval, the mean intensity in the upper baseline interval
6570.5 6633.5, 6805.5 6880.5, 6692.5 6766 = 0.03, 10.2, 9.57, 9.63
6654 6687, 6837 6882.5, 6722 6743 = 0.03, 9.88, 9.55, 9.71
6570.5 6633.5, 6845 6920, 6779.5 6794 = 0.03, 10.2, 9.61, 9.8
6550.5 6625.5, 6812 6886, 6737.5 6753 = 0.04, 10.1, 9.5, 9.64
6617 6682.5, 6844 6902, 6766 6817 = 0.02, 9.96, 9.64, 9.75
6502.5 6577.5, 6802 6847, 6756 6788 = 0.01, 10.1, 9.63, 9.58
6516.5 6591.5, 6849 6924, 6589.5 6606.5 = 0.01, 10.2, 10.1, 9.81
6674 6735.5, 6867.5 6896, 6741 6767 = 0.02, 9.67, 9.54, 9.9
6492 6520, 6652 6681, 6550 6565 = 0.01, 9.92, 9.86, 9.91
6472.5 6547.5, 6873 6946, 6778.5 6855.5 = 0.04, 10.1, 9.62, 9.89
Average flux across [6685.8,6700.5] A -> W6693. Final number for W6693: 9.61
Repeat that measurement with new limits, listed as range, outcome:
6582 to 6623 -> 10.2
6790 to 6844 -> 9.58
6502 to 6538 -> 10.3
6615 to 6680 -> 9.96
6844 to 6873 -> 9.59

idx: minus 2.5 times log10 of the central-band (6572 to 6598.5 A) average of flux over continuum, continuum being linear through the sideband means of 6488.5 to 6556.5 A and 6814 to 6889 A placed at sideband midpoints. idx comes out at -0.04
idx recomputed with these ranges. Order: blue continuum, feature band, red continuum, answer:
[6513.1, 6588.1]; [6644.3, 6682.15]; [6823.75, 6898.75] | 0.009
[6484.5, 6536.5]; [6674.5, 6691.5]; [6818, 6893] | 0.002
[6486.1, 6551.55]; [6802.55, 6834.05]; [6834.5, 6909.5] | 0.035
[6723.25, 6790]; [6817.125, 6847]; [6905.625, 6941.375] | 0.017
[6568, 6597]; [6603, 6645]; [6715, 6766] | 0.018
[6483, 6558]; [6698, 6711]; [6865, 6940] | 0.067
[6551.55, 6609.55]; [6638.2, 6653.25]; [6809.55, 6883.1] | -0.019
